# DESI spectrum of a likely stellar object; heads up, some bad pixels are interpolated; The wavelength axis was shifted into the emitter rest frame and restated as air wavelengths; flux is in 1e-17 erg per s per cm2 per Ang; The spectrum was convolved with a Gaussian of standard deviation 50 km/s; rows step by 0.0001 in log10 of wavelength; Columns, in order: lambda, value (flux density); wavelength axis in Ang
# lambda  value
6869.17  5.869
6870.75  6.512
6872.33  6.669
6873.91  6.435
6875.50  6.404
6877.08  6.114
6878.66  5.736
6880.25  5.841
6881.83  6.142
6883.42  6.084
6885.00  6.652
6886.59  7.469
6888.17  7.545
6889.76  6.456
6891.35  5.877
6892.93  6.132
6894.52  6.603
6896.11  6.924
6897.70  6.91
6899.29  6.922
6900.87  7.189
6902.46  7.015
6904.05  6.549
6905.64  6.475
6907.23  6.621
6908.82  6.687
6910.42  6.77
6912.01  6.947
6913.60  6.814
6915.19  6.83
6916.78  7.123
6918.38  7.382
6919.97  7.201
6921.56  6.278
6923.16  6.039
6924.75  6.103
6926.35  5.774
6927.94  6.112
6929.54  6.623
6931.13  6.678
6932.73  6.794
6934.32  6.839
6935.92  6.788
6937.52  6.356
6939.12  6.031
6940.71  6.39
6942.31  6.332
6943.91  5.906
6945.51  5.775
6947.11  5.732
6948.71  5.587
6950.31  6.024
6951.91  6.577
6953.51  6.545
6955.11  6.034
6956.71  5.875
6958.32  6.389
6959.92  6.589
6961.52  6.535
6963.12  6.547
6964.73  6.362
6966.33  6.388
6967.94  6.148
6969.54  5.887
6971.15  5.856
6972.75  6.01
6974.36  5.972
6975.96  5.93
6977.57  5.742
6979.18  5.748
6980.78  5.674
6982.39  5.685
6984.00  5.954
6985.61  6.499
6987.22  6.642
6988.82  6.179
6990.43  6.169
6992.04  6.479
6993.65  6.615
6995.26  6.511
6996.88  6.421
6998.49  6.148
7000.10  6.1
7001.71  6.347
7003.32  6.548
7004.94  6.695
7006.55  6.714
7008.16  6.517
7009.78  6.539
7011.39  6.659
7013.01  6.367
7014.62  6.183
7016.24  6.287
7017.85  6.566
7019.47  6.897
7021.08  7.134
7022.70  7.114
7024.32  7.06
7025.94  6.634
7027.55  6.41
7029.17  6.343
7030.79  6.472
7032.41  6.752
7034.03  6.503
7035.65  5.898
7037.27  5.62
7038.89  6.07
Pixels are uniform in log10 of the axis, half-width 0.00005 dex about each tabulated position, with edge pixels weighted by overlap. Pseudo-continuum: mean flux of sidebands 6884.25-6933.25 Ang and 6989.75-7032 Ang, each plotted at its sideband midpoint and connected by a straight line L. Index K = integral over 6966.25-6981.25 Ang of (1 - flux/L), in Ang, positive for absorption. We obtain 1.54 Ang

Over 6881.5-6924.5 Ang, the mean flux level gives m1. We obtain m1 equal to 6.73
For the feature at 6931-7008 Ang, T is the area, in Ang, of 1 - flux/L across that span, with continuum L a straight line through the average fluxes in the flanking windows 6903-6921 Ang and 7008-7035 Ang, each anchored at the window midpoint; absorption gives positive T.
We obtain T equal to 5.5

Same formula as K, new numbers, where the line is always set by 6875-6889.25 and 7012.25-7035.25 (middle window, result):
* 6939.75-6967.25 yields 1.3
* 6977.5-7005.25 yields 1.4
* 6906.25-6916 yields -0.4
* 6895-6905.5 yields -0.7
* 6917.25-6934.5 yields -0.1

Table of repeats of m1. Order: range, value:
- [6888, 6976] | 6.44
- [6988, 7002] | 6.33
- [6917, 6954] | 6.35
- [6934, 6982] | 6.14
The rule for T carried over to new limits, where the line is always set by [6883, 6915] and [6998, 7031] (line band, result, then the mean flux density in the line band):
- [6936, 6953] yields 1.43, 6.11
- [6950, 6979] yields 2.01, 6.18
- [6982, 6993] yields 0.58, 6.26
